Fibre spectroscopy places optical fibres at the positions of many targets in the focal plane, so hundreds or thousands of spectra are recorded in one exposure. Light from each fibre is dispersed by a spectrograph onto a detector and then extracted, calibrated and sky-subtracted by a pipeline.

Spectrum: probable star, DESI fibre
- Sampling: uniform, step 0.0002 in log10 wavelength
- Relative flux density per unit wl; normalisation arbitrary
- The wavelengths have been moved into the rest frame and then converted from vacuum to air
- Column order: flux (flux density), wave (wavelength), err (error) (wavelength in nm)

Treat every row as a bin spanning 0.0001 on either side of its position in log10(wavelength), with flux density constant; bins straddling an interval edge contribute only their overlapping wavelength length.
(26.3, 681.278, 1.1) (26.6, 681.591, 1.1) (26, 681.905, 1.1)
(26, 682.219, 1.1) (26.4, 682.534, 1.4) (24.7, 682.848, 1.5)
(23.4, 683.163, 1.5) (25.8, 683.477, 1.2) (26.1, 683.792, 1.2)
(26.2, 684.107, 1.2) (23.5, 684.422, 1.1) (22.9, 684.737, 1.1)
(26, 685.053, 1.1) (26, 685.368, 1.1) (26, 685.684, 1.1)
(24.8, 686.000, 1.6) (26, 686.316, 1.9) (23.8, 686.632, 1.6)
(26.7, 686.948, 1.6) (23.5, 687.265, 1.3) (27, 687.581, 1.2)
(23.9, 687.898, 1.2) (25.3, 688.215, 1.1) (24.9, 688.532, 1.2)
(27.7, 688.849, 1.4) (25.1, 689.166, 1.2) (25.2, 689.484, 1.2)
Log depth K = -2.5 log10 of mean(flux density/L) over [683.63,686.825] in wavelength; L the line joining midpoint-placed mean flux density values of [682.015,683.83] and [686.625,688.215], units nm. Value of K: 0.00 mag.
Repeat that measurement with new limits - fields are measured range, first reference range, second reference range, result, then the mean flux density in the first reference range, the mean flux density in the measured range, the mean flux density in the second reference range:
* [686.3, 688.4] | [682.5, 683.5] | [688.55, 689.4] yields 0.03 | 24.8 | 25.1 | 26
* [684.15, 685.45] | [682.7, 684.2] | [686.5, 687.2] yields 0.02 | 25.2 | 24.7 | 25.1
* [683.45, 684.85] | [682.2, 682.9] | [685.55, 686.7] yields 0.03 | 25.8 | 24.9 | 25.2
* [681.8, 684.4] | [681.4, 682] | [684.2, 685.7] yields 0.01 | 26.4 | 25.5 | 24.8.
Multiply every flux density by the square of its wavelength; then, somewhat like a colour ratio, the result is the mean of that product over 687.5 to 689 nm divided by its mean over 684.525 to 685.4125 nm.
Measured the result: 1.0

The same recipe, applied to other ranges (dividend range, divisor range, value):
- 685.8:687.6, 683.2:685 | 1.02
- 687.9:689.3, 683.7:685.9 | 1.03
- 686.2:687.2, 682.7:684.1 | 1.02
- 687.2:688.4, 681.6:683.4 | 1.00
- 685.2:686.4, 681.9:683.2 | 1.02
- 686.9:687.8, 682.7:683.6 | 1.05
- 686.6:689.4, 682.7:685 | 1.04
